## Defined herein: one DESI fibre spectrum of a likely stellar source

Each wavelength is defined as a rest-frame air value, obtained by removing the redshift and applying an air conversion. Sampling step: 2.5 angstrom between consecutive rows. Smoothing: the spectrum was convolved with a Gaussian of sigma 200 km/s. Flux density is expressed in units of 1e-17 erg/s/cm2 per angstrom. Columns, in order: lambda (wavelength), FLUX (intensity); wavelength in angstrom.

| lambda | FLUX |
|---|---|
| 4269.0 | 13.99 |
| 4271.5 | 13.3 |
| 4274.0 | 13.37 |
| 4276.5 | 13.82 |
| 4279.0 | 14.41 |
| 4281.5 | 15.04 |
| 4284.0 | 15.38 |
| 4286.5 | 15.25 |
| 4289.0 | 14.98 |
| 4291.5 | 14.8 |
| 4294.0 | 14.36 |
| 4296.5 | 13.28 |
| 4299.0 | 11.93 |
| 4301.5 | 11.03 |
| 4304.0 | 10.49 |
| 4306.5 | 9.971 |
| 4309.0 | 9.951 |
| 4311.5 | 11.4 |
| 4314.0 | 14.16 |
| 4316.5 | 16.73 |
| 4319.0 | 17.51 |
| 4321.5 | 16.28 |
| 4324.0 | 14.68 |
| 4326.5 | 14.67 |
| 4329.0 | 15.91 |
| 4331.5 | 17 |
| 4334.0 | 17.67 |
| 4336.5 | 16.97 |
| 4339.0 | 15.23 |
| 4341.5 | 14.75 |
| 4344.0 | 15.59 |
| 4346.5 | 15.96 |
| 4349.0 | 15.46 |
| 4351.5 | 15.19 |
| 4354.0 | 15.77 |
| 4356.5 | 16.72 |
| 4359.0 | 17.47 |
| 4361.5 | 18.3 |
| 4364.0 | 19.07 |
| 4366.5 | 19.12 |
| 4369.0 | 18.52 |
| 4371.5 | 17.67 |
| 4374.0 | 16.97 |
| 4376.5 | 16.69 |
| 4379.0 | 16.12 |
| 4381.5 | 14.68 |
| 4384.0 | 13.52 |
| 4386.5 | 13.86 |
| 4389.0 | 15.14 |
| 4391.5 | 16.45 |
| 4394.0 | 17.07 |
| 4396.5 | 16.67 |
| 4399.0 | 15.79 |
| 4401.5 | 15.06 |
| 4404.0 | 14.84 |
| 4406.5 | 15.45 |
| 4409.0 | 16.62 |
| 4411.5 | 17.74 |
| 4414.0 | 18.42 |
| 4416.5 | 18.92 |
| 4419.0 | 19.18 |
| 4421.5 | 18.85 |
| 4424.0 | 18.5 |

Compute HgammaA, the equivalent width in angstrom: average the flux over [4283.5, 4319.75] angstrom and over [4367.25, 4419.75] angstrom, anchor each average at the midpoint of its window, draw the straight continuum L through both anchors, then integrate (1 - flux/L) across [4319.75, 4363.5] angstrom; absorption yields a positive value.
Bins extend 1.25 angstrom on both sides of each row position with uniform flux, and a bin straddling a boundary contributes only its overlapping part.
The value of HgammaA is -4.4 angstrom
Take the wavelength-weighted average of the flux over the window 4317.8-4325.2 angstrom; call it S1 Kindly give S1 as 16.2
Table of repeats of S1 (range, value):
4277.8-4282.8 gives 14.7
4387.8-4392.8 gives 15.8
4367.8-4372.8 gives 18.1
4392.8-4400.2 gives 16.5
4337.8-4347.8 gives 15.4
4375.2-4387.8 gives 15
